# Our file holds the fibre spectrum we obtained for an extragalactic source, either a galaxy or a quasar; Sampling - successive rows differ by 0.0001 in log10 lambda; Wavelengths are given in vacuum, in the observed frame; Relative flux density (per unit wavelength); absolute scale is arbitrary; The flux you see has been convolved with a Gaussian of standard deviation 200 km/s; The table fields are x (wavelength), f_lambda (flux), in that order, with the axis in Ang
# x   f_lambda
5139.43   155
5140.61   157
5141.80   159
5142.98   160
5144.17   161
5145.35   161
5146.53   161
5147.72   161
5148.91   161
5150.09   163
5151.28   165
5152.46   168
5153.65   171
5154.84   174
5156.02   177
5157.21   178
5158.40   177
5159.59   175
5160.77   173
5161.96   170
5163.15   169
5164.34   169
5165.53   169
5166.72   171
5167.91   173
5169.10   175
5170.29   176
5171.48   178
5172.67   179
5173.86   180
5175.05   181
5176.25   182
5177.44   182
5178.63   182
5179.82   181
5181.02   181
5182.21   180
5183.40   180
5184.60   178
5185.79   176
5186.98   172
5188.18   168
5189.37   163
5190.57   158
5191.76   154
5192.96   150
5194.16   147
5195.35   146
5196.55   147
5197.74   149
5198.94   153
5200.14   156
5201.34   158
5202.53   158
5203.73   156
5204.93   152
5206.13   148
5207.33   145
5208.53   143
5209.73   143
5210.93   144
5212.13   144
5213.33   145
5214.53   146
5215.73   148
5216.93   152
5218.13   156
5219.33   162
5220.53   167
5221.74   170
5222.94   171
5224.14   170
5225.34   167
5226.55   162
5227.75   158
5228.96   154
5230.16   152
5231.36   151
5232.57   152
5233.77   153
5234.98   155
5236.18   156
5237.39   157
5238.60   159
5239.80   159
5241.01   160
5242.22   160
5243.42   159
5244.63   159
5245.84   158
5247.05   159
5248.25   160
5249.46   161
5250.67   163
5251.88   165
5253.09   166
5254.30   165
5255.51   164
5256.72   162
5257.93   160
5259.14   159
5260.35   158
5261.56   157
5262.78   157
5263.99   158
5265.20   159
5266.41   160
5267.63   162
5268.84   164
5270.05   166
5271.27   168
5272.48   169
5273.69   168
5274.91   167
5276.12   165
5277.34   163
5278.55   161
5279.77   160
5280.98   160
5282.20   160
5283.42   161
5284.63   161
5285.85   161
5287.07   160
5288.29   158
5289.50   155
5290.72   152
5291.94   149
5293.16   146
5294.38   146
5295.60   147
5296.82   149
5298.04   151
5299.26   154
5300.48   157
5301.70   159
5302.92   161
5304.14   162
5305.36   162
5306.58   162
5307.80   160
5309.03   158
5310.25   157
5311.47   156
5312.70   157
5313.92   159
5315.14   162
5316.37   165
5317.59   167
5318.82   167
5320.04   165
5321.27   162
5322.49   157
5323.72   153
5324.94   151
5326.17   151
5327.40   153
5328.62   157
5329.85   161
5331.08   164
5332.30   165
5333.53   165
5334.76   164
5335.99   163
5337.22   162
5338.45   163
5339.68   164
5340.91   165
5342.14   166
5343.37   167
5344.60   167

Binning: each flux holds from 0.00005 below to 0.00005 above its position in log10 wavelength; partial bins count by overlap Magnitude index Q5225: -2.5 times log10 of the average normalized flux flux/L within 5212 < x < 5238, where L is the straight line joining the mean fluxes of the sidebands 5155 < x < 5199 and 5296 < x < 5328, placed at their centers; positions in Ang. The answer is 0.06 mag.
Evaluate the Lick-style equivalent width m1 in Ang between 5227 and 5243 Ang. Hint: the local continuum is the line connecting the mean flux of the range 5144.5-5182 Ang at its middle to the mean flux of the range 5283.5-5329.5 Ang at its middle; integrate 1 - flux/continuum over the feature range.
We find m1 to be 0.9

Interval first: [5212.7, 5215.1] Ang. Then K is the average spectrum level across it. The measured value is 146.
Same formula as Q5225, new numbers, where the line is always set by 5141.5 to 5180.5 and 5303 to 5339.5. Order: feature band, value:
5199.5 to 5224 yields 0.099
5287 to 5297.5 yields 0.080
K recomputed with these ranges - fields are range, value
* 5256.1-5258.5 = 161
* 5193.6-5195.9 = 147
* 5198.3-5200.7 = 154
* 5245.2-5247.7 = 159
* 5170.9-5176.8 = 180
